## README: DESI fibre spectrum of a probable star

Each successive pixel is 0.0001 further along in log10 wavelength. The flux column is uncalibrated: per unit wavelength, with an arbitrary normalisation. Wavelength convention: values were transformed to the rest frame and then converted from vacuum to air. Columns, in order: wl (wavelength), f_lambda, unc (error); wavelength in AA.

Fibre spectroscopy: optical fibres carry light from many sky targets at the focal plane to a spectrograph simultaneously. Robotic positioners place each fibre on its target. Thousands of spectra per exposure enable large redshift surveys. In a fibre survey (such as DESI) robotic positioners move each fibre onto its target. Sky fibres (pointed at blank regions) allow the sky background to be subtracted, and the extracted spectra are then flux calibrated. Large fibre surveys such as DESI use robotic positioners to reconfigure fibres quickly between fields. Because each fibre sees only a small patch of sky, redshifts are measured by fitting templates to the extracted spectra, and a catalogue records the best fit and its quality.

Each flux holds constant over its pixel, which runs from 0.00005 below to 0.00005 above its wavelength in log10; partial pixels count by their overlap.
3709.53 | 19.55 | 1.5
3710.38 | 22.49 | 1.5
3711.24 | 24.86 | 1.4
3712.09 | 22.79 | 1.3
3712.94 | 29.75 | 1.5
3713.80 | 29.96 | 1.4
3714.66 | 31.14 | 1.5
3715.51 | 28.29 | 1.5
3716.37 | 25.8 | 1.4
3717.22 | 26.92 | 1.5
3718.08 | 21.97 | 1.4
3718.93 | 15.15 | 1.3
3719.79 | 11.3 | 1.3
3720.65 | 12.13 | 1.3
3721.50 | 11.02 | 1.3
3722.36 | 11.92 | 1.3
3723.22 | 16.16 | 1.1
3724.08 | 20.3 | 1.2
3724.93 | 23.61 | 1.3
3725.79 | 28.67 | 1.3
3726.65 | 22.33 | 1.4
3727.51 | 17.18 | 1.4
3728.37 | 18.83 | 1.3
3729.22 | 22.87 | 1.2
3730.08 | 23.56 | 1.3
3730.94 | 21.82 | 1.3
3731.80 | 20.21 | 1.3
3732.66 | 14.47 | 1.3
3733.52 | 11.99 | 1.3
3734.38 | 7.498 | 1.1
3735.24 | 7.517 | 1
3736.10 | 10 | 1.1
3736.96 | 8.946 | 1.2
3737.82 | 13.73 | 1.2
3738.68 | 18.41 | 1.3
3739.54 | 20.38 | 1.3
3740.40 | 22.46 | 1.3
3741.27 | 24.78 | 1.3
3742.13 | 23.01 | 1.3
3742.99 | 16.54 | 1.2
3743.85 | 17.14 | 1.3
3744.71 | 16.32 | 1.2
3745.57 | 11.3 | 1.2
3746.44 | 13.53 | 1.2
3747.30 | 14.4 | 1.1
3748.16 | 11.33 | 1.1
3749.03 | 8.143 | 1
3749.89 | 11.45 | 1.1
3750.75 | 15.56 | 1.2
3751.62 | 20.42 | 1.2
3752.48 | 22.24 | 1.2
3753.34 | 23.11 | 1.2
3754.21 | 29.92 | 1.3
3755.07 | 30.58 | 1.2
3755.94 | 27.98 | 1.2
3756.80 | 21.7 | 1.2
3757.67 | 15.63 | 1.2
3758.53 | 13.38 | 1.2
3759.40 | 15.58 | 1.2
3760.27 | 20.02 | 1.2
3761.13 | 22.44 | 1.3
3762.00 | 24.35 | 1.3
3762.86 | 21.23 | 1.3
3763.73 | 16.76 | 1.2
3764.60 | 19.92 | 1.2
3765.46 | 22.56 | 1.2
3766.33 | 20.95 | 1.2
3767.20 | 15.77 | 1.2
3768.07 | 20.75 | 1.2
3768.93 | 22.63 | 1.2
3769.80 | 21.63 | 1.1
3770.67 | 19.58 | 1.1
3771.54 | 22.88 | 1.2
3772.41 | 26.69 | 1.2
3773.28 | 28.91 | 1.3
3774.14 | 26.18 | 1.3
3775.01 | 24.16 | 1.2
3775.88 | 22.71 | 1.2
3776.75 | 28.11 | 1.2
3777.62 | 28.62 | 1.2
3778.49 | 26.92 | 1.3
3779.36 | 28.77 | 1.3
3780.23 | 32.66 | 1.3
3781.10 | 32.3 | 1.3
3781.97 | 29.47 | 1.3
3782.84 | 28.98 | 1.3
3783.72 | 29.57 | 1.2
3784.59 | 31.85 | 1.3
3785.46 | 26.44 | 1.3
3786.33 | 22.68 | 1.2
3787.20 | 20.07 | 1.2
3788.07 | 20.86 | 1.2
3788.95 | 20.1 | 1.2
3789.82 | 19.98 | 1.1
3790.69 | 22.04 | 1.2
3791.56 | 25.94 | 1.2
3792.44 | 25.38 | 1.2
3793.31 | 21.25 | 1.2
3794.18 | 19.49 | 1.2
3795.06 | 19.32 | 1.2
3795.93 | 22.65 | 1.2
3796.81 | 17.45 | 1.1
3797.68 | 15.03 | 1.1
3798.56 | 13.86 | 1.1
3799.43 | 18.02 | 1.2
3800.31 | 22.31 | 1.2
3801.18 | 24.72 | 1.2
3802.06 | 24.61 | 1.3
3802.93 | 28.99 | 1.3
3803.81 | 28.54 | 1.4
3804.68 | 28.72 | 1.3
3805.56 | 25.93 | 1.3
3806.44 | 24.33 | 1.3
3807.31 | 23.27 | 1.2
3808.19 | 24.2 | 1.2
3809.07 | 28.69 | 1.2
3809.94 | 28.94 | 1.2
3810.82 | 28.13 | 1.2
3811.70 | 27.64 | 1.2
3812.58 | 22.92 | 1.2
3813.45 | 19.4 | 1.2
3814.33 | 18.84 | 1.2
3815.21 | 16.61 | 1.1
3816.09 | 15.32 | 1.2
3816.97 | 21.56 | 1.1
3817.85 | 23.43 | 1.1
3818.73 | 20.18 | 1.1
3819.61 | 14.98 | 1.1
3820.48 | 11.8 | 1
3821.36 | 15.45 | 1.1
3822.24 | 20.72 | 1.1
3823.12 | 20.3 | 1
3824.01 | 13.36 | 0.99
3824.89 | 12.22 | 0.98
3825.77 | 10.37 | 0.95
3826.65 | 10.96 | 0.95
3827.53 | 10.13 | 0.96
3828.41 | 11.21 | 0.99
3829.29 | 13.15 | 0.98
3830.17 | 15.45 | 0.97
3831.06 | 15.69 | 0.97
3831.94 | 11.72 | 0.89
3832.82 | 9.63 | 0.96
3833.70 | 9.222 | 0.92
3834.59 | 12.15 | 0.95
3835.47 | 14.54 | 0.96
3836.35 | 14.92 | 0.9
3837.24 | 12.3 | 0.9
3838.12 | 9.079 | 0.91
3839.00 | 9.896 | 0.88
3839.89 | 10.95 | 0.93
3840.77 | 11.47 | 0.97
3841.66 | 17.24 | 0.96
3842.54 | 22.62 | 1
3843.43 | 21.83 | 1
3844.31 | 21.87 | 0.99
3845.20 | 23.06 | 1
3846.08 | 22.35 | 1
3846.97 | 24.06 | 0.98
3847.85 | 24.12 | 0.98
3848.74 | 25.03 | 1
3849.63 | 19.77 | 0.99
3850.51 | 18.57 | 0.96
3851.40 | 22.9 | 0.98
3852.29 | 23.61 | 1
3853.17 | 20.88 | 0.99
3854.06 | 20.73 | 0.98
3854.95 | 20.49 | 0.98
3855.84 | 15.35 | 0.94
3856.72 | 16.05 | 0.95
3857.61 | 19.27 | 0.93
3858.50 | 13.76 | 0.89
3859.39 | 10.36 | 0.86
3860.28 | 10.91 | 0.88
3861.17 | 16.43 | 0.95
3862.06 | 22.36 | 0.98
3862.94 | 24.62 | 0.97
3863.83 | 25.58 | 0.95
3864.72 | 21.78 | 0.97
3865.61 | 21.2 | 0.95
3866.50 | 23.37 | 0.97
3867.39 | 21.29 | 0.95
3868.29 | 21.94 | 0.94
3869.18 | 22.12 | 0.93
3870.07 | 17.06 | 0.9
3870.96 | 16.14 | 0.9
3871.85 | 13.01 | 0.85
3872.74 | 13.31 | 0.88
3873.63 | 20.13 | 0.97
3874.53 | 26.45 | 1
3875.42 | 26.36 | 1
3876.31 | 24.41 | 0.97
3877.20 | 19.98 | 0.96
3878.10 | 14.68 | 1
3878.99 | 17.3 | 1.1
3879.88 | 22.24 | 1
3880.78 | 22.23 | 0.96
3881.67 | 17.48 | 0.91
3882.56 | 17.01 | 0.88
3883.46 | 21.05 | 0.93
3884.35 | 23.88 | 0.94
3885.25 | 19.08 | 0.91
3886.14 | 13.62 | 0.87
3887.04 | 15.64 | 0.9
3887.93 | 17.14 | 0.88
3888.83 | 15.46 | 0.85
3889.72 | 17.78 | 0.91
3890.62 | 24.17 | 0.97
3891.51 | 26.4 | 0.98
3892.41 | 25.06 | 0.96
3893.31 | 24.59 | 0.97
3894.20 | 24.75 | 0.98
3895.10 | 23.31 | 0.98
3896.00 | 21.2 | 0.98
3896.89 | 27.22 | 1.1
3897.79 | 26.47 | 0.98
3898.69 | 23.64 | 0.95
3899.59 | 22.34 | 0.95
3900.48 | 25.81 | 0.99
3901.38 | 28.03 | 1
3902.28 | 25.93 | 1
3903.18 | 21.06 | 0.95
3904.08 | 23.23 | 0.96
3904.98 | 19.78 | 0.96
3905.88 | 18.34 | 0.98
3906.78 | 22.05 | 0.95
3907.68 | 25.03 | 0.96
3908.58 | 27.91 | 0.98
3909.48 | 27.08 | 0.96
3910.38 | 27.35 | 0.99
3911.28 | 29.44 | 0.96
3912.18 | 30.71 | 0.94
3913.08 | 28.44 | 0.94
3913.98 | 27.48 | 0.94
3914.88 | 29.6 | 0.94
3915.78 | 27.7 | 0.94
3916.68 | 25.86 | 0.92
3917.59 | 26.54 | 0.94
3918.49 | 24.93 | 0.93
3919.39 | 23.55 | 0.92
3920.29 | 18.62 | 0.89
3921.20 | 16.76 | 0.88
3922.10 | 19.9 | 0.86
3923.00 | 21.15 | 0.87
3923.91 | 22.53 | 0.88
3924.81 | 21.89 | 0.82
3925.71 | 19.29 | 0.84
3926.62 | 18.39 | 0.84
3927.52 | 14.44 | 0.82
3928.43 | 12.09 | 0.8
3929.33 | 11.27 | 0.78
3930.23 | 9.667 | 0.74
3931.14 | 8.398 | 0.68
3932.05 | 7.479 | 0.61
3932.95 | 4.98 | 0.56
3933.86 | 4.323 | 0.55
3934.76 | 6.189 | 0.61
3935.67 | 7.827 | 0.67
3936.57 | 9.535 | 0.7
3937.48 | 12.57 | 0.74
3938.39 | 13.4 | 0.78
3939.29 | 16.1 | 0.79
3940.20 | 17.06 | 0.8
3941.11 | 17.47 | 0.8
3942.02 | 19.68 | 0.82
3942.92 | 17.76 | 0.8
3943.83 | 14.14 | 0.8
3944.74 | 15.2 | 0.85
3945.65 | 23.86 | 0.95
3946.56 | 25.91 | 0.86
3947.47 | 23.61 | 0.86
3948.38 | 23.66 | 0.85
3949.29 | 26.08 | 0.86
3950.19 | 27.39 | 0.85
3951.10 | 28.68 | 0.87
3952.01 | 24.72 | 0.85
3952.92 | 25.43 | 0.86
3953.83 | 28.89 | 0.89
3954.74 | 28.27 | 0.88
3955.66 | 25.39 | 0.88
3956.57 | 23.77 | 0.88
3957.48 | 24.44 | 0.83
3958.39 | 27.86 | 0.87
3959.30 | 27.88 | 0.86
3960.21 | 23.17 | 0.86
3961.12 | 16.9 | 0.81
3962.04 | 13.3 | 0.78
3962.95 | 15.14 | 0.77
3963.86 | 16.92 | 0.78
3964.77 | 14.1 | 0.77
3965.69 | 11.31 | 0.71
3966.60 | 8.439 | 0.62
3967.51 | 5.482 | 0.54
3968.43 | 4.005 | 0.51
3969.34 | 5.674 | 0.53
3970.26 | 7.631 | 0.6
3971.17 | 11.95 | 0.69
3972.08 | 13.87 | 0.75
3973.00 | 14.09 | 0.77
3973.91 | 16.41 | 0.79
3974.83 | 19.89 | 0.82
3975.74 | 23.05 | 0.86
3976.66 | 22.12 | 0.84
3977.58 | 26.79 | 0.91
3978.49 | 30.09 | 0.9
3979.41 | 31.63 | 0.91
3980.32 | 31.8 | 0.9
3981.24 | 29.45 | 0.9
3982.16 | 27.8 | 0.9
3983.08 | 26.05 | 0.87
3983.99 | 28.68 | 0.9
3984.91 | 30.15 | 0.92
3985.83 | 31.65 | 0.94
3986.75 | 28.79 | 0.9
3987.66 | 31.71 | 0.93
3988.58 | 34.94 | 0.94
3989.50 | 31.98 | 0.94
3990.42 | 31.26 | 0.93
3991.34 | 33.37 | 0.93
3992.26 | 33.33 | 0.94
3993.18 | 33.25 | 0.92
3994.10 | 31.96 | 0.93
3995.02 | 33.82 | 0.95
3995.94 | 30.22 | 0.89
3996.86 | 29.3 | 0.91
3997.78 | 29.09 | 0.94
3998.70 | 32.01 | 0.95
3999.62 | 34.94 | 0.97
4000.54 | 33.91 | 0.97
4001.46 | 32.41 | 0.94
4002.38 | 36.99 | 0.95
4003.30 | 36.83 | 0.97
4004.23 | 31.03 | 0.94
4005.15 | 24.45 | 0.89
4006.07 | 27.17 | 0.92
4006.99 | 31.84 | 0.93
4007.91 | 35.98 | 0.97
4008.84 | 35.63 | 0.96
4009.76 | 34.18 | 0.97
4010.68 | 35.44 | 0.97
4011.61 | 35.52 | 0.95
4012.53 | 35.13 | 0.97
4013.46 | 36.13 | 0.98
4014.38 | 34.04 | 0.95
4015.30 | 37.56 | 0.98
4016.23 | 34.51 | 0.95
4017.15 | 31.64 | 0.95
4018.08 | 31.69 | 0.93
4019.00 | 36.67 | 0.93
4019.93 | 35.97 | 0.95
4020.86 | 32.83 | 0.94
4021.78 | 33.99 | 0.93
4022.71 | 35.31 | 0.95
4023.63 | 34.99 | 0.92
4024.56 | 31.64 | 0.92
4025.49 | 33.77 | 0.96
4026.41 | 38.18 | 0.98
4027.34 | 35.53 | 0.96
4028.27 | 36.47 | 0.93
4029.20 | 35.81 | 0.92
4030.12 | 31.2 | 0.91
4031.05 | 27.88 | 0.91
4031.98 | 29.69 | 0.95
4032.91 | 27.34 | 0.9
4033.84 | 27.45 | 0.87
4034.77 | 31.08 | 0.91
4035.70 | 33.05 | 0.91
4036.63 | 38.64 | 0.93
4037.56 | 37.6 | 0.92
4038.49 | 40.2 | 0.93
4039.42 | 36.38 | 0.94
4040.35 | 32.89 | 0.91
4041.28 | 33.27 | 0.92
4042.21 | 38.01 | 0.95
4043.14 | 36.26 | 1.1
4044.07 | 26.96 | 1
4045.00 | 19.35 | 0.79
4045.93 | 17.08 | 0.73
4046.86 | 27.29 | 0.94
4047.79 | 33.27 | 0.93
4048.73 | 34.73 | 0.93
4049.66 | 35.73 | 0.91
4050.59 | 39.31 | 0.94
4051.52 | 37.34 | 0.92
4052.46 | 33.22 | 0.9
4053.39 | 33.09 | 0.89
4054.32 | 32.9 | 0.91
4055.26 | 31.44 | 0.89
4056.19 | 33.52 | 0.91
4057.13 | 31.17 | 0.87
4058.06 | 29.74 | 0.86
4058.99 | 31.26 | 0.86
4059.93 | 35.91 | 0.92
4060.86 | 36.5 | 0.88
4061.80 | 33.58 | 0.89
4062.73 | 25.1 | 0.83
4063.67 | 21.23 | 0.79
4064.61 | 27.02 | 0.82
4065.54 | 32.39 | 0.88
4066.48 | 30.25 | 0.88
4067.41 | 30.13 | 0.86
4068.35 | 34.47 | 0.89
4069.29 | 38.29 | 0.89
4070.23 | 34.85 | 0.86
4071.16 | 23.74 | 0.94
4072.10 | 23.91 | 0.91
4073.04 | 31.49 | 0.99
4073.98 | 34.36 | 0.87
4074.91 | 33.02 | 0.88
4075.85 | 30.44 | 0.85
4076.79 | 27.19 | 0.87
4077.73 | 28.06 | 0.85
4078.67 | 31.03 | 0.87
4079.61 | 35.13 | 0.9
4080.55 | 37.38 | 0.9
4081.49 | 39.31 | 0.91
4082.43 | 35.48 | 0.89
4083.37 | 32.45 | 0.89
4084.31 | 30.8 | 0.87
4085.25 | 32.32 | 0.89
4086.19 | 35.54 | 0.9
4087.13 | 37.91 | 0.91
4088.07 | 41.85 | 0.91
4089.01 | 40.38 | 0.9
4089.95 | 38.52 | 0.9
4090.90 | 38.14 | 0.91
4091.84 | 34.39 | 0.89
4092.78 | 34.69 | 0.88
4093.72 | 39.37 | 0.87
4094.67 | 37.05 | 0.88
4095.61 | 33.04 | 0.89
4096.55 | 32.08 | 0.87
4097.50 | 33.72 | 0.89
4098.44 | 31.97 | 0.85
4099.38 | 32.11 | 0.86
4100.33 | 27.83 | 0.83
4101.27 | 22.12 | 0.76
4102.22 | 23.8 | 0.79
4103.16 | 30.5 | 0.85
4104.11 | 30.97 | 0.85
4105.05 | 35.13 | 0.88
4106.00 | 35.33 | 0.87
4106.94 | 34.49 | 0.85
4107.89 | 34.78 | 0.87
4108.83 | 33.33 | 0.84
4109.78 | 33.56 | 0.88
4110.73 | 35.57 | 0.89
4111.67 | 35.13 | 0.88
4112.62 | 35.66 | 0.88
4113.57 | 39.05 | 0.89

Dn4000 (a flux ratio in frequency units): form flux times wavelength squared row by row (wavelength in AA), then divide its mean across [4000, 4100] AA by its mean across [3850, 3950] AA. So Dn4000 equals 1.79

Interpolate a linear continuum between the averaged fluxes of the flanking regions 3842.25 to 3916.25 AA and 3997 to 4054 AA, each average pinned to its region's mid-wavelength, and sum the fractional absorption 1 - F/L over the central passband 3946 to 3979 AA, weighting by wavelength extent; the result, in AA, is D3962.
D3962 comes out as 9.8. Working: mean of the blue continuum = 21.7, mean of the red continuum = 33.2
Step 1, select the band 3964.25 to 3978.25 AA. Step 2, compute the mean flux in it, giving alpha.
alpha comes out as 13.9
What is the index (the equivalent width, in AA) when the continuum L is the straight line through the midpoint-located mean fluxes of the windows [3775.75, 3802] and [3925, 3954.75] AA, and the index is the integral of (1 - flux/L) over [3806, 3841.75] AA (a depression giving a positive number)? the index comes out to 9.3 AA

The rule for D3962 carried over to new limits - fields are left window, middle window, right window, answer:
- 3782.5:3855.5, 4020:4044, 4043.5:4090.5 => -2.7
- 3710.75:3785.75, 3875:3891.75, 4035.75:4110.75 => 4.0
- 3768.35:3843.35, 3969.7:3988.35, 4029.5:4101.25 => 2.9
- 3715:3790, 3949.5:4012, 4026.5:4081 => 7.2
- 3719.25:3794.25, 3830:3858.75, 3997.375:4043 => 8.8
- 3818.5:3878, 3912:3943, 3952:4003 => 6.2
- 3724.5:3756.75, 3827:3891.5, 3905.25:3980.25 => 2.7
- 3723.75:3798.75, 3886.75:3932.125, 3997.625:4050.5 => 9.1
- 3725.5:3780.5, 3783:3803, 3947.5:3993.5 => -1.7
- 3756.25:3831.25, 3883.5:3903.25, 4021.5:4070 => 2.7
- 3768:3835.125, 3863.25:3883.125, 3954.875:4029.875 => 3.0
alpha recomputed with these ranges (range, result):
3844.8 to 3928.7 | 21.6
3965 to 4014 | 27.2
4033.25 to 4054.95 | 32.8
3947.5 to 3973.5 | 18.8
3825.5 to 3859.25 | 16.5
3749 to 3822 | 22.6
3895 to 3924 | 24.6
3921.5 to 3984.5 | 18.5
